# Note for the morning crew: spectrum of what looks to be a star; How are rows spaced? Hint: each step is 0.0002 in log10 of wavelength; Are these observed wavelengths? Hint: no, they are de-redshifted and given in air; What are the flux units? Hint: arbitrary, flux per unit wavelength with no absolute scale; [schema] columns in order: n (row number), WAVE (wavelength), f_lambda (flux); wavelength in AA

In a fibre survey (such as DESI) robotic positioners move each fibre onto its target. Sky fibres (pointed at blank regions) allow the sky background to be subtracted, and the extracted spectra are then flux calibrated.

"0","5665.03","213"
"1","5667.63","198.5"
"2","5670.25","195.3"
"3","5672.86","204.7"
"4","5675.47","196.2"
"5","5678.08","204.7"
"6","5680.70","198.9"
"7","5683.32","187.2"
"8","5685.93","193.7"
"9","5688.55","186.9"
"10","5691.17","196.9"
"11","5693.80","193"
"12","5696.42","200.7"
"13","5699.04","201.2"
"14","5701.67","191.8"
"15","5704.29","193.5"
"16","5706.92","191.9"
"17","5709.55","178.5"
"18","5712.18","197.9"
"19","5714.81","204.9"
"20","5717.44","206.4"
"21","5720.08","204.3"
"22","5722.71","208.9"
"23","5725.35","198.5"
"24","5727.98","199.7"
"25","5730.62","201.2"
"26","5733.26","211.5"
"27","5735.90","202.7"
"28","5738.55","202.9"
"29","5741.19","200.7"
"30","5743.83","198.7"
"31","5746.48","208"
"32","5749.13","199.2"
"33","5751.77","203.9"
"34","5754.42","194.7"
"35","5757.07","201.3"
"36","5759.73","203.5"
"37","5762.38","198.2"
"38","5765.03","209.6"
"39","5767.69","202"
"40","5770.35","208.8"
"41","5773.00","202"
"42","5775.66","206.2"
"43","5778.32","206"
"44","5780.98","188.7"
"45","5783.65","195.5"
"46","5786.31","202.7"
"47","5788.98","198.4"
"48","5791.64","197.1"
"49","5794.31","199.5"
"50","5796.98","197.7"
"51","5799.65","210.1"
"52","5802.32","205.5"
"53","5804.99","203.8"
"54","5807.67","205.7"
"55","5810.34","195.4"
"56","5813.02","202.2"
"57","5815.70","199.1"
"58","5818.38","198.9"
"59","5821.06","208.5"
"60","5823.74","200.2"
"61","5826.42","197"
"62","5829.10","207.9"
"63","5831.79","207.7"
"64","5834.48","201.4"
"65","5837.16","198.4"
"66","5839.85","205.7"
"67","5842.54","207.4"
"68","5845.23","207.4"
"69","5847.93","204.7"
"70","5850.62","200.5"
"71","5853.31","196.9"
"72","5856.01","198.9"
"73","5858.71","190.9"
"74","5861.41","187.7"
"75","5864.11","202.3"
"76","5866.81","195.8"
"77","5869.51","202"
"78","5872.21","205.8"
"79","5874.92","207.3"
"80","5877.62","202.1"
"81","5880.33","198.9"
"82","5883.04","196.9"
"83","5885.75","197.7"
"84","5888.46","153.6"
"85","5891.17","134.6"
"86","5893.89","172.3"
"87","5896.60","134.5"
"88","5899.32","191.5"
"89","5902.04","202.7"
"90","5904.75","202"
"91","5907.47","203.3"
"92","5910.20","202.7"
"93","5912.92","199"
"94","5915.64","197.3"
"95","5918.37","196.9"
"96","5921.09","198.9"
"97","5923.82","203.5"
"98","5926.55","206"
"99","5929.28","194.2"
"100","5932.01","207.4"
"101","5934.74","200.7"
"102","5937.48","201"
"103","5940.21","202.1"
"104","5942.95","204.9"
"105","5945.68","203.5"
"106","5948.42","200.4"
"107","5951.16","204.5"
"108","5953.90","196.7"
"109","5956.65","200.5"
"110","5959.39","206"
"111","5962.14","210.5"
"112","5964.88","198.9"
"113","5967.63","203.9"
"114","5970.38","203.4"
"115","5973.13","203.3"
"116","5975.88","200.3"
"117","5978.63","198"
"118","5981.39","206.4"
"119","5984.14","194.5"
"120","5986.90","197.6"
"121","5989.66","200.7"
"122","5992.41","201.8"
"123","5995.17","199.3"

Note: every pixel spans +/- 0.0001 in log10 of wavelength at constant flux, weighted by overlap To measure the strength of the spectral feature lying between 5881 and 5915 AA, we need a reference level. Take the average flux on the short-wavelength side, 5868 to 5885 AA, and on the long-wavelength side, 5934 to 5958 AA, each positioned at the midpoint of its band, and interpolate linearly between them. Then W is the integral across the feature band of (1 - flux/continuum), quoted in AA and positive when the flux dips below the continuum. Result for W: 3.1 AA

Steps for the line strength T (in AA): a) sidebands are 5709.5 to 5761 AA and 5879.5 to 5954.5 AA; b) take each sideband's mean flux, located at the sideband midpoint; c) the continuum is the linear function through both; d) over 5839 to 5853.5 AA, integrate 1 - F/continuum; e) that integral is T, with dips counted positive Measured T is -0.57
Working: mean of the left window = 202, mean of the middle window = 204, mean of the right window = 193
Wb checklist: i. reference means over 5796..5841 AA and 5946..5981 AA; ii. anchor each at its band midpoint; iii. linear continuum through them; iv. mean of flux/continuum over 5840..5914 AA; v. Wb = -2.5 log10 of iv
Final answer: 0.05 mag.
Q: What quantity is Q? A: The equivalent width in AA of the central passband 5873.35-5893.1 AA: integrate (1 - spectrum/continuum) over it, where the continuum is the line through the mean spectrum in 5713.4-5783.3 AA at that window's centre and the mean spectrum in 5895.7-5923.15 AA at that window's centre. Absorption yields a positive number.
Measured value 1.1 AA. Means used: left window 203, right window 194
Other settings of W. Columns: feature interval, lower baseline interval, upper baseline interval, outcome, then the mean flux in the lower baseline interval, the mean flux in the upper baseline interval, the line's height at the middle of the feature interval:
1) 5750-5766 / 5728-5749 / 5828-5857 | 0.1 AA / 203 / 203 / 203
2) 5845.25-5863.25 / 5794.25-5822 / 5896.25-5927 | 0.2 AA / 202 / 196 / 200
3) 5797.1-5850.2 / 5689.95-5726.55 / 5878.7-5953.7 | -2.2 AA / 198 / 193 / 195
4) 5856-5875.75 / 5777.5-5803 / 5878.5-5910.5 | -1.2 AA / 200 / 182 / 187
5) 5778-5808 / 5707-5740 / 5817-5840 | 0.2 AA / 201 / 203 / 202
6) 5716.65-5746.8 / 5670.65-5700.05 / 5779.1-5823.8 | -0.8 AA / 197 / 201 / 198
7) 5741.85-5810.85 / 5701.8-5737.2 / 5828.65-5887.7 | -0.6 AA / 200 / 201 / 200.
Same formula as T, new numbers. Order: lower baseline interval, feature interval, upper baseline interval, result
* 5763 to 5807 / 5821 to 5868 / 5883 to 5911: -2.61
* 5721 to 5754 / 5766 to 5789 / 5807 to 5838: 0.11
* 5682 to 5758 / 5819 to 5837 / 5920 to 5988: -0.28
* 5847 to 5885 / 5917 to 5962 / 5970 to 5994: -0.41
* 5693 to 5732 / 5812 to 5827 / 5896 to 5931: -0.30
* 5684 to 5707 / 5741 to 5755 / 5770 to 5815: -0.22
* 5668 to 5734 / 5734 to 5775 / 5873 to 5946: -1.25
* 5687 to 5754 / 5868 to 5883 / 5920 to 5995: -0.12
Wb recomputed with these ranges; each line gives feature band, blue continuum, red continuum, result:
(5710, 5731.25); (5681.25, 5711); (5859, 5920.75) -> -0.05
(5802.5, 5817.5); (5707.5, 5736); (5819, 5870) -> 0.00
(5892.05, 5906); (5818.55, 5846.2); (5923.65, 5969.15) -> 0.14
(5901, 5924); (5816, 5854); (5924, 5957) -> 0.01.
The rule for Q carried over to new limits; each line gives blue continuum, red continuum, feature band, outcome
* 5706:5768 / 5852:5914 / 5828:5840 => -0.6 AA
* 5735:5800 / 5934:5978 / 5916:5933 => 0.1 AA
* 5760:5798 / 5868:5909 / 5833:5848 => -0.9 AA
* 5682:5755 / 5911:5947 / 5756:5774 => -0.4 AA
